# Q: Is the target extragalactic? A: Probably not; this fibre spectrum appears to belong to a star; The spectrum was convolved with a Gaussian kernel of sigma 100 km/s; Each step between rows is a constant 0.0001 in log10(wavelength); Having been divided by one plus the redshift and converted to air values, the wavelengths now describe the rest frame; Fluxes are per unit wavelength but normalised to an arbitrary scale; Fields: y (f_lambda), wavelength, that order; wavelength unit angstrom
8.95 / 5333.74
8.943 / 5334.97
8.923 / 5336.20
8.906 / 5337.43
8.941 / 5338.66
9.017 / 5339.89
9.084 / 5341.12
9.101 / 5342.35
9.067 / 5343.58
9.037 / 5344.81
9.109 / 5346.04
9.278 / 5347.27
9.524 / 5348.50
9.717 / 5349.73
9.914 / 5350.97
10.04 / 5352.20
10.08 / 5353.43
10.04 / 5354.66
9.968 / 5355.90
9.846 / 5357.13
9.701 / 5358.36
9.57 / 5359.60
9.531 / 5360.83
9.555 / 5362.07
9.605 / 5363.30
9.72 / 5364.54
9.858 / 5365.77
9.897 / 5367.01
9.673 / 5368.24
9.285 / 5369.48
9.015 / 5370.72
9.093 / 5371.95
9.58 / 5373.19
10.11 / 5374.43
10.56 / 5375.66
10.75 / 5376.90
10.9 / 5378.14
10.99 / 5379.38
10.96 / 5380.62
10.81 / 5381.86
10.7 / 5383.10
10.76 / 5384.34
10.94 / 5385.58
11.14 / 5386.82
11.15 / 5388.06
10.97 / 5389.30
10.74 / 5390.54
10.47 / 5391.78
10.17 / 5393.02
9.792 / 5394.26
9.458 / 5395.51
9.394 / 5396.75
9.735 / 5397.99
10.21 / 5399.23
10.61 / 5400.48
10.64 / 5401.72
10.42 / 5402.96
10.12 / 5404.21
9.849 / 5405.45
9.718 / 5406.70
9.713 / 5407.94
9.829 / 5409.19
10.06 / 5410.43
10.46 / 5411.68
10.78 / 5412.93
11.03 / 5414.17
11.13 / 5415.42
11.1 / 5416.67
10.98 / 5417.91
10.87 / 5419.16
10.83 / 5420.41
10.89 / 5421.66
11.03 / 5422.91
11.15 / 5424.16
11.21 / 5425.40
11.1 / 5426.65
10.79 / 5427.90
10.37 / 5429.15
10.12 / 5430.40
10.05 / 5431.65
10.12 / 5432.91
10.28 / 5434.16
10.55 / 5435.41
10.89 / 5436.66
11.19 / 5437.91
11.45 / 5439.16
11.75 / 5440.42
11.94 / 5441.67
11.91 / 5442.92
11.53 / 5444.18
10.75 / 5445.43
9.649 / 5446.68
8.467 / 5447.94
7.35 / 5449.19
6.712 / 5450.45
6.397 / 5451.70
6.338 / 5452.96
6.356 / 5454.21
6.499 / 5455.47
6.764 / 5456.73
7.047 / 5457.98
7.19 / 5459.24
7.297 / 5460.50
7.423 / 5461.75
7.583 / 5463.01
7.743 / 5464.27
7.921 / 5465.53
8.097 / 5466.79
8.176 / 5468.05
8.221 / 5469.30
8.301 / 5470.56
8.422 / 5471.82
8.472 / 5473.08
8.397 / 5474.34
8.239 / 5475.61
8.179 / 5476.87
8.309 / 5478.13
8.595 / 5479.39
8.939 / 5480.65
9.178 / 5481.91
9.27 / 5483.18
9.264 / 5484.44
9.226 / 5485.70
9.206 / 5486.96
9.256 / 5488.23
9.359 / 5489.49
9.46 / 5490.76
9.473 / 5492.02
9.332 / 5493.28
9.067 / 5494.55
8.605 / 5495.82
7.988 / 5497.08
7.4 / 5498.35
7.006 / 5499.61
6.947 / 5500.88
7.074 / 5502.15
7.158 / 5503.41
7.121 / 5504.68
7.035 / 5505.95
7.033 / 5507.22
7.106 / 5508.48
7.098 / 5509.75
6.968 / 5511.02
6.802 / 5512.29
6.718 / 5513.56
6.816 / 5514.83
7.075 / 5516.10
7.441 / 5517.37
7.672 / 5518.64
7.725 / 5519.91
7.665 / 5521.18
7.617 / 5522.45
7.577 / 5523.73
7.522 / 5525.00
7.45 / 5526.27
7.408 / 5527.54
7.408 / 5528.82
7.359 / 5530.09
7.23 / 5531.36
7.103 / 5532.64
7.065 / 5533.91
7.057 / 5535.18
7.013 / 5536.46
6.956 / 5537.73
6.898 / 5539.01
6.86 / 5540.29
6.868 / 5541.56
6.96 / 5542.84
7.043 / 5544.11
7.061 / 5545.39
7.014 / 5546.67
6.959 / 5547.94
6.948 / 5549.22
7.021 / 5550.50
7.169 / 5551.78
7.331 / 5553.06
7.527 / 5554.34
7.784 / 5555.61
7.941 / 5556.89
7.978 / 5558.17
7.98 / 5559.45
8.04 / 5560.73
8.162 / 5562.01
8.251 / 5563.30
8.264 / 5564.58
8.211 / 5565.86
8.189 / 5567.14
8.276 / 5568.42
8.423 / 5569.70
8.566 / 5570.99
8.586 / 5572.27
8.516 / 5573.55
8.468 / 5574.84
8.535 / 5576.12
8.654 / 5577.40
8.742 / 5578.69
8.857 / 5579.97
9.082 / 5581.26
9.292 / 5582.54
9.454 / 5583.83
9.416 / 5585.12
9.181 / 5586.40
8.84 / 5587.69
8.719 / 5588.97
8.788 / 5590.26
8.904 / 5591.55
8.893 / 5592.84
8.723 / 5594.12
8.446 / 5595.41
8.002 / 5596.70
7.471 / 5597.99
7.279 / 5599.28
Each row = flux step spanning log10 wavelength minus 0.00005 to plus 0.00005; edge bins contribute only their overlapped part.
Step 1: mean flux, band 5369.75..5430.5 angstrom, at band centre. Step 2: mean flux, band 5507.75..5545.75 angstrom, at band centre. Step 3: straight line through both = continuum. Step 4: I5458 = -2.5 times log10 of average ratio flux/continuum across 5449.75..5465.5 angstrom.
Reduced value 0.27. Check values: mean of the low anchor 10.5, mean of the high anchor 7.19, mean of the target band 6.98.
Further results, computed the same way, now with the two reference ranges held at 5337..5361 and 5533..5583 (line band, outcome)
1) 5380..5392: -0.18 mag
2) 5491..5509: 0.07 mag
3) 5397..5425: -0.17 mag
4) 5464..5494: -0.04 mag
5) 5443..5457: 0.08 mag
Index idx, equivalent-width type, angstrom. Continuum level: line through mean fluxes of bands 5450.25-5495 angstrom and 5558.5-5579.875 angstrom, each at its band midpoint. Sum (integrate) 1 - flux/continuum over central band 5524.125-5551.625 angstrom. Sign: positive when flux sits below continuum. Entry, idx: 4.0 angstrom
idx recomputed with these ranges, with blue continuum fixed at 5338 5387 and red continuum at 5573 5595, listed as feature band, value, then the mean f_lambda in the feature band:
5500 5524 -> 5.2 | 7.18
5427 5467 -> 1.9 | 9.04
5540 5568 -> 4.6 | 7.54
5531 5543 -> 2.8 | 6.99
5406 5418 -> -1.0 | 10.5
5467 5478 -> 1.3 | 8.29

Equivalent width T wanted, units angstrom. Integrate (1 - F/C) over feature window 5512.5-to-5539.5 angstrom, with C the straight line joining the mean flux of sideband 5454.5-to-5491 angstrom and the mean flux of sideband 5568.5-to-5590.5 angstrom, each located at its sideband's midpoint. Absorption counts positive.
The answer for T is 4.0 angstrom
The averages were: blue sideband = 8.25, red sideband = 8.82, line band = 7.27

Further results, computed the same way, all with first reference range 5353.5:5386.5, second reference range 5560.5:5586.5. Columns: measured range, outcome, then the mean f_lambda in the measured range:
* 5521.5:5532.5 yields 1.86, 7.43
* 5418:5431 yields -1.56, 10.8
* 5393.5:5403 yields -0.14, 10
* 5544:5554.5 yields 2.02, 7.1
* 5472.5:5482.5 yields 0.82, 8.54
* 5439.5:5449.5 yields -1.05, 10.5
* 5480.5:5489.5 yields 0.03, 9.22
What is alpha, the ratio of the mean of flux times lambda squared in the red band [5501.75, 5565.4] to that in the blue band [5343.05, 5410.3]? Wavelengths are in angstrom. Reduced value 0.77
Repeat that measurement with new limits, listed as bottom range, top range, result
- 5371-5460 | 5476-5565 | 0.80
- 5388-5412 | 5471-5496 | 0.91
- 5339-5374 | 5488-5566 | 0.84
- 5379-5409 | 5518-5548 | 0.73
